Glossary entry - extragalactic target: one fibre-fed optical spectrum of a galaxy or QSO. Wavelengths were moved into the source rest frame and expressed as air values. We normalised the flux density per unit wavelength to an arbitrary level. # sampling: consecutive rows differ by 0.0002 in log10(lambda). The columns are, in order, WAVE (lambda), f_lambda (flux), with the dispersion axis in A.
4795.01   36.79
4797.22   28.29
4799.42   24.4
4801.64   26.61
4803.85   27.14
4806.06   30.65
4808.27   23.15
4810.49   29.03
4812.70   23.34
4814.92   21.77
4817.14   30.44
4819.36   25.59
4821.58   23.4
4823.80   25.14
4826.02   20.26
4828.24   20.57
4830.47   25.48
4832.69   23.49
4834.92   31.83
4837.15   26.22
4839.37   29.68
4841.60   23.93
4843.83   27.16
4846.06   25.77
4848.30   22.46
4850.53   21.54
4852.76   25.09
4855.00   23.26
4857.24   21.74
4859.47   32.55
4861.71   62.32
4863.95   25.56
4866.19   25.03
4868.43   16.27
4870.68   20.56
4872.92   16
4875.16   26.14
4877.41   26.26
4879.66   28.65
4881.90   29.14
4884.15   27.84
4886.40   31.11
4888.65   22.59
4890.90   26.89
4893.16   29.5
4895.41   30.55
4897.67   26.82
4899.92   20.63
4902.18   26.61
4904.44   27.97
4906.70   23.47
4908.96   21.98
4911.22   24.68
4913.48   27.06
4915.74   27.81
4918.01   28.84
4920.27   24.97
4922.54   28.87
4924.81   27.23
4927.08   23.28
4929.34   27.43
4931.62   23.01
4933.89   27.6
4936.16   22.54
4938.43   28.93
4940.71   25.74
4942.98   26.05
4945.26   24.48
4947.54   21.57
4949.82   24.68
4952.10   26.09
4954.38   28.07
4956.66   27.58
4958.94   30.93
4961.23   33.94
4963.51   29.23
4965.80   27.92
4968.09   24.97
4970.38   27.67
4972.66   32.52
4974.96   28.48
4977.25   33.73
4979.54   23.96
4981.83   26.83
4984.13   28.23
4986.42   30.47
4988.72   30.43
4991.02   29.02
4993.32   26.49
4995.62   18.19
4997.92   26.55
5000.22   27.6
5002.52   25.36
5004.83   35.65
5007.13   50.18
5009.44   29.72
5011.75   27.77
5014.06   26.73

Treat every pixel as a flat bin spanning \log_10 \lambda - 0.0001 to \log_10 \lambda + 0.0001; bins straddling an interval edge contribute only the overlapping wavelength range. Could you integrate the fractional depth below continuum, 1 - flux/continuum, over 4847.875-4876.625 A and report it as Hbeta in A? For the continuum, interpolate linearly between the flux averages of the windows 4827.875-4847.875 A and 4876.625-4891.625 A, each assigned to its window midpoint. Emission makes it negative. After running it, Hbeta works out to 0.8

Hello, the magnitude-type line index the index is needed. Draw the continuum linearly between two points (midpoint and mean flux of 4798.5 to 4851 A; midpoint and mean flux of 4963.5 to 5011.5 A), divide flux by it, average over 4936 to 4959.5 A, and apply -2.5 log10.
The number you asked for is 0.09 mag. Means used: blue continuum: 25.4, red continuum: 29.2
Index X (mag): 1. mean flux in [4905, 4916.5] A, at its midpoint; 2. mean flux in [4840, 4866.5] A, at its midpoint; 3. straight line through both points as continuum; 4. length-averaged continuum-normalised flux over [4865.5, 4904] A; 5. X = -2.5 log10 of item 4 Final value 0.04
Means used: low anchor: 28.2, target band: 25.4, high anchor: 25.1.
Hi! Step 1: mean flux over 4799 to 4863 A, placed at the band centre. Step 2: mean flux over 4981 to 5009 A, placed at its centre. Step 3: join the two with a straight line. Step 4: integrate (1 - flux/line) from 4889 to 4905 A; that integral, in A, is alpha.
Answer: 0.7 A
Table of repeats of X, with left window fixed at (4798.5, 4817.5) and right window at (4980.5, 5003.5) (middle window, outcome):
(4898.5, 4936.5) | 0.04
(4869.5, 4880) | 0.15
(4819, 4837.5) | 0.07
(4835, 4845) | -0.04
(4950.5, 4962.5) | -0.09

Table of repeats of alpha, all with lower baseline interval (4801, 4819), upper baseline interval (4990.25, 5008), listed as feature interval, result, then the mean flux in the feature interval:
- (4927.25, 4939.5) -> 1.2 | 25.7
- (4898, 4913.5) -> 1.9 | 24.6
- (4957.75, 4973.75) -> -0.3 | 29.6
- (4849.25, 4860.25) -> 1.1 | 24.6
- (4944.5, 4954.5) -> 1.4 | 24.7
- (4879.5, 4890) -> 0.0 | 27.8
